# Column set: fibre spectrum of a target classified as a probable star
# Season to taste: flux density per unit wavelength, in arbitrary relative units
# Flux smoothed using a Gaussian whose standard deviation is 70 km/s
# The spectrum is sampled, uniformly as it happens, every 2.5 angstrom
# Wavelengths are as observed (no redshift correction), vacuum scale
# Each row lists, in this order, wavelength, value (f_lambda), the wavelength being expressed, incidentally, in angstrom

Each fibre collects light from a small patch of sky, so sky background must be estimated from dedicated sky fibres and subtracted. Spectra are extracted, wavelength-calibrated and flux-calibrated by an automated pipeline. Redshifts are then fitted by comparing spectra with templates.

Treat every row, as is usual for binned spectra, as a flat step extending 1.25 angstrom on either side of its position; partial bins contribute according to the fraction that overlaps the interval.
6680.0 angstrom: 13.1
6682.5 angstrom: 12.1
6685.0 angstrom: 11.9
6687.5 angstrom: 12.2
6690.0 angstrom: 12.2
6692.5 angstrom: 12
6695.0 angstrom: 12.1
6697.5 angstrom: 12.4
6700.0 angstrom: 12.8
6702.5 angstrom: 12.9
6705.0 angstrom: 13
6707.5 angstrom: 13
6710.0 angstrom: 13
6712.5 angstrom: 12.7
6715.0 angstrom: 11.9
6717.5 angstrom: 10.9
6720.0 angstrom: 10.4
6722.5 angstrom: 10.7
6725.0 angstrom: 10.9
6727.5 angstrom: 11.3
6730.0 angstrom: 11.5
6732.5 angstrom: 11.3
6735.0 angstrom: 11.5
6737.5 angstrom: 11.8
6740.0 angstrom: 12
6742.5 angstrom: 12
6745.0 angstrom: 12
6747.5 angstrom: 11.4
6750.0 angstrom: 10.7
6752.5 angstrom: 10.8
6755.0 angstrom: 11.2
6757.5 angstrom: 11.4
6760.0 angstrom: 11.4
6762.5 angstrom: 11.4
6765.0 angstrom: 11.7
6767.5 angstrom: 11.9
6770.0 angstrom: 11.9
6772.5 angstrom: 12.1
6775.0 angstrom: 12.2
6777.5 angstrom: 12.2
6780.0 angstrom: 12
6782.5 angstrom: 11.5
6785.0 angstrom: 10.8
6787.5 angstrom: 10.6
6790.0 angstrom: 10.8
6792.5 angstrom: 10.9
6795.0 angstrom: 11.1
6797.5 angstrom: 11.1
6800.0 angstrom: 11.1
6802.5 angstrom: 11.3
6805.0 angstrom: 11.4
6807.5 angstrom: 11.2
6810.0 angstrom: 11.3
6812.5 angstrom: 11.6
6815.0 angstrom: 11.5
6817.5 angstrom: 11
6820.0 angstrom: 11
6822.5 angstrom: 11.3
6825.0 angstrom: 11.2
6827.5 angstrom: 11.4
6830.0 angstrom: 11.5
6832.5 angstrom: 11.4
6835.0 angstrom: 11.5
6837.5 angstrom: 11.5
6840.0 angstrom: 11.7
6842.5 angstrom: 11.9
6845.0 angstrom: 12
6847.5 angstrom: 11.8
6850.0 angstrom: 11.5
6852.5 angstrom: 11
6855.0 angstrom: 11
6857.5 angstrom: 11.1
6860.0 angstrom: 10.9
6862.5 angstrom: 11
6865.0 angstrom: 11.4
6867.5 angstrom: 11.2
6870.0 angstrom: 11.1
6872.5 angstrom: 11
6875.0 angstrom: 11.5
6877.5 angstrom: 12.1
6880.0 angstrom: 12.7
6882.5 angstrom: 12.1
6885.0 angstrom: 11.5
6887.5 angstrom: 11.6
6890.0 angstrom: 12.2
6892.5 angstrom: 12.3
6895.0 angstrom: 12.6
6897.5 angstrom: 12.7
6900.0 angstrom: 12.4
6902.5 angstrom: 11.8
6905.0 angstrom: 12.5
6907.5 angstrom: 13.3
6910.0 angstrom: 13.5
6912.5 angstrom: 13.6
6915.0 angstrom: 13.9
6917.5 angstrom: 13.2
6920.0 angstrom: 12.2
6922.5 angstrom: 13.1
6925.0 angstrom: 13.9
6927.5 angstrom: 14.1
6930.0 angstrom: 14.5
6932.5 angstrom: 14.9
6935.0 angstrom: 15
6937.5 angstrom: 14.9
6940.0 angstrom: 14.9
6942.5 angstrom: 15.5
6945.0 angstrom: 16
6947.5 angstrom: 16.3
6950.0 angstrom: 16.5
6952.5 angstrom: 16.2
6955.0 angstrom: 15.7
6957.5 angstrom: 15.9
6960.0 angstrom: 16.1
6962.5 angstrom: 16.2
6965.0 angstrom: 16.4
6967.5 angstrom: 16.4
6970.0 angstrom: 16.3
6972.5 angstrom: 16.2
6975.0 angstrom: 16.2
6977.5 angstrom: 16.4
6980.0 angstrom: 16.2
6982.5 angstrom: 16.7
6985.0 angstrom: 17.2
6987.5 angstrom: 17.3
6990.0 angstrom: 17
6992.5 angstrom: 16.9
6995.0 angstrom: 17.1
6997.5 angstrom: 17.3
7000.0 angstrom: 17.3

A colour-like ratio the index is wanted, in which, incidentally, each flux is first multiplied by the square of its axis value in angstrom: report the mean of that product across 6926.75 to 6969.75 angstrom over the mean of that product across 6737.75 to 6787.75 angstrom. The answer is 1.43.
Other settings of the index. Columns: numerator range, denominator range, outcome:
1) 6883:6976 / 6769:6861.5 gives 1.30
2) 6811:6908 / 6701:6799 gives 1.04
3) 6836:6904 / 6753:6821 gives 1.05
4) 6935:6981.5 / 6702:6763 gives 1.47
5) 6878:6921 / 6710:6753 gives 1.15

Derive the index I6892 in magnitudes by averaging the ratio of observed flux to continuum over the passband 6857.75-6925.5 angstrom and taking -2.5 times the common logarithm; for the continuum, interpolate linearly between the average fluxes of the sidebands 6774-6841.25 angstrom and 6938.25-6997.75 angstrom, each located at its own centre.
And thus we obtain 0.14 mag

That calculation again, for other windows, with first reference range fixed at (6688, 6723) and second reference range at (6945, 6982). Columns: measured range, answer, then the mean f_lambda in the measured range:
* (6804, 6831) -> 0.23 mag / 11.3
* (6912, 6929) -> 0.16 mag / 13.4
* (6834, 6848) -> 0.21 mag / 11.7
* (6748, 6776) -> 0.14 mag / 11.5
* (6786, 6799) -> 0.24 mag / 10.9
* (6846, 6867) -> 0.28 mag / 11.2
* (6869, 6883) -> 0.25 mag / 11.7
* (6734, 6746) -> 0.08 mag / 11.9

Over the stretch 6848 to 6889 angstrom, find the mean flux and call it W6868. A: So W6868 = 11.4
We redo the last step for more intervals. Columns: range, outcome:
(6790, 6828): 11.2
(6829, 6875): 11.4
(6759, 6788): 11.7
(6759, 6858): 11.4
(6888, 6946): 13.6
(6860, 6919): 12.2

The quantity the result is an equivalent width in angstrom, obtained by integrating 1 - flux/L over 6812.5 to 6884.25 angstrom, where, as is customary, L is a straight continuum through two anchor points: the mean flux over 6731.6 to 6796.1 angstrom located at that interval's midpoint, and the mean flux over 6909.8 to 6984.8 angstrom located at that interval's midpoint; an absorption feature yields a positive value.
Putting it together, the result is 9.7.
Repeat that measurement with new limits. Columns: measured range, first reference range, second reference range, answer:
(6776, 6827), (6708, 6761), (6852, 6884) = 0.9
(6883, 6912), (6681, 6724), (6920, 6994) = 4.9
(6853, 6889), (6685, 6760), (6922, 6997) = 7.3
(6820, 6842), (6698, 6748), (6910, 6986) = 3.4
